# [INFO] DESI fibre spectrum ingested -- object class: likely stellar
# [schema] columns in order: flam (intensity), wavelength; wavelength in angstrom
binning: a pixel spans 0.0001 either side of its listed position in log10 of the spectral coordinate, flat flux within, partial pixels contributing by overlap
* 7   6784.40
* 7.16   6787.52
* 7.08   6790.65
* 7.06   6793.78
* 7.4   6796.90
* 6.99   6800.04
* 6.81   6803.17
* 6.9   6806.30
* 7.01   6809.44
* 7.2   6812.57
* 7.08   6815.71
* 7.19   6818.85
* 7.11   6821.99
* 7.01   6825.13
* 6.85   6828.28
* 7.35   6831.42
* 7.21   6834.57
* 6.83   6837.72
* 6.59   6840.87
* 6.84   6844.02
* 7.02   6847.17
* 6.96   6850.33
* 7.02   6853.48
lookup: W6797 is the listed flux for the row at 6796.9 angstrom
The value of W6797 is 7.4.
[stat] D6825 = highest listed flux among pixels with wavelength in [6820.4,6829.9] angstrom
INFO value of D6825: 7.11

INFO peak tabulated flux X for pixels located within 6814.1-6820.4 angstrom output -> 7.19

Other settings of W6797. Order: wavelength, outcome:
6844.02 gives 6.84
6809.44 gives 7.01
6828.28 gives 6.85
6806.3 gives 6.9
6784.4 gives 7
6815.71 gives 7.08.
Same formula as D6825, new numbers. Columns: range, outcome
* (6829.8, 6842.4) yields 7.35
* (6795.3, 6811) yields 7.4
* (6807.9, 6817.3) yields 7.2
